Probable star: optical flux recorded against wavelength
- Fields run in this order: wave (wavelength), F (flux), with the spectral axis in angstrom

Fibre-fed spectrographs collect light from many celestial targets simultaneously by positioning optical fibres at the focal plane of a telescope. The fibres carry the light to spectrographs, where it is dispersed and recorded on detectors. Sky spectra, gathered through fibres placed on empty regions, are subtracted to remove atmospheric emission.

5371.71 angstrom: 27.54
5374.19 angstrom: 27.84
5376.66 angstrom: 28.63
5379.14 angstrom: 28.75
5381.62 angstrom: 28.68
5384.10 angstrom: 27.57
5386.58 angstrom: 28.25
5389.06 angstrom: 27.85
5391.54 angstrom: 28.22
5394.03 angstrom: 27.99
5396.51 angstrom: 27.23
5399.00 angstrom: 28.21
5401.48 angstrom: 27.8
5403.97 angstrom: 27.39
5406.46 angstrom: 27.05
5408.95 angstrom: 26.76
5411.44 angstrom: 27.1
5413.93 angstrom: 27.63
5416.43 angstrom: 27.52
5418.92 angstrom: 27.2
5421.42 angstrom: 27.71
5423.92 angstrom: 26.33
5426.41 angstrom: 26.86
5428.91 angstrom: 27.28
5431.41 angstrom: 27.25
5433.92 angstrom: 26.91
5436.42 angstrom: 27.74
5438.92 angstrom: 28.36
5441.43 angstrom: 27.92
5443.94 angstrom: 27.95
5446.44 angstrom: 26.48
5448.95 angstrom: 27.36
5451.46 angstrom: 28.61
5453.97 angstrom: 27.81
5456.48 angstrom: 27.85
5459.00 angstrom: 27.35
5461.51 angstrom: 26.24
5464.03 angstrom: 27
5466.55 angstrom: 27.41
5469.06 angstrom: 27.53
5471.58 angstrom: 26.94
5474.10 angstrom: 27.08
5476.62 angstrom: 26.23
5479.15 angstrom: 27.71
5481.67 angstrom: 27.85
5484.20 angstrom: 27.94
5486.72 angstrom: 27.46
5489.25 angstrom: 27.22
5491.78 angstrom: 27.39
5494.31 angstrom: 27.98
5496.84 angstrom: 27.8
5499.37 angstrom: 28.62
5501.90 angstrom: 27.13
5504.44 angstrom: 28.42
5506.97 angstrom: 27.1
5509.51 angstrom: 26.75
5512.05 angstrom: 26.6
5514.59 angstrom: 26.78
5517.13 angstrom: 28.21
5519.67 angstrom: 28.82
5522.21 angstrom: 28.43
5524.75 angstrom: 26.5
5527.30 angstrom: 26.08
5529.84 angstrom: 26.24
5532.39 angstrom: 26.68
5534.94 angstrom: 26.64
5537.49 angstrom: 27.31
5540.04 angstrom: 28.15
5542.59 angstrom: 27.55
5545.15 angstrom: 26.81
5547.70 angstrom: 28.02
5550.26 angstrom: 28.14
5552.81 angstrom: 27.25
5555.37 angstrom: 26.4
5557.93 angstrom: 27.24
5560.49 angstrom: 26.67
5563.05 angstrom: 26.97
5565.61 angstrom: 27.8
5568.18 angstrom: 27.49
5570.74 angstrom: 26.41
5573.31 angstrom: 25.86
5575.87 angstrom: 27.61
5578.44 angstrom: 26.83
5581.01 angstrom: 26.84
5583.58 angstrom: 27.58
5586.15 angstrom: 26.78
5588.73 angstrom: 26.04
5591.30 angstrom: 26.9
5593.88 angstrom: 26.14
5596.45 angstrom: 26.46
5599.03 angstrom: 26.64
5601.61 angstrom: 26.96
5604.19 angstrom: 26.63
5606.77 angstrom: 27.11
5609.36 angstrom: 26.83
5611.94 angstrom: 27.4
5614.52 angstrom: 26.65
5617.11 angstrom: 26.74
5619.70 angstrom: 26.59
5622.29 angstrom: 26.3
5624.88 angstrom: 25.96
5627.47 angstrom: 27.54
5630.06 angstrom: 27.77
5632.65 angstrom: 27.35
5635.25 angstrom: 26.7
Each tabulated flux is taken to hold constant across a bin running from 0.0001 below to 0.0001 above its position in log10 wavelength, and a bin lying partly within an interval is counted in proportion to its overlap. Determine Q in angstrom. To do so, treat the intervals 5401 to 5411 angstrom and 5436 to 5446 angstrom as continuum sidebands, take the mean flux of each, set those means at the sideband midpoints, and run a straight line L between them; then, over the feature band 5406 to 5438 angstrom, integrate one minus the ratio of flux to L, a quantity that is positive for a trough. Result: 0.4 angstrom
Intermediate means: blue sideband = 27.2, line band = 27.2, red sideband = 27.9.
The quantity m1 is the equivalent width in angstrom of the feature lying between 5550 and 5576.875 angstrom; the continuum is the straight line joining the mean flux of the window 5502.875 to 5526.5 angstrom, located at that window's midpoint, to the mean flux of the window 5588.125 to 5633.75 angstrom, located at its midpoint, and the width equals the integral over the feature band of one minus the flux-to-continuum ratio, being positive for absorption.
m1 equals 0.10 angstrom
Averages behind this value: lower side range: 27.5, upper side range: 26.8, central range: 27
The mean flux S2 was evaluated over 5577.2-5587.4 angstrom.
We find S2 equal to 27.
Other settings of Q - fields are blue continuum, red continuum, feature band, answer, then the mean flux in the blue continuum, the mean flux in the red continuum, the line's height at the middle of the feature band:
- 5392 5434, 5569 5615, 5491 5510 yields -0.4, 27.3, 26.8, 27.1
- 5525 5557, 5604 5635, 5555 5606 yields 0.3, 27.1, 26.9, 27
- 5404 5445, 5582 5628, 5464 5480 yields 0.0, 27.3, 26.7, 27.2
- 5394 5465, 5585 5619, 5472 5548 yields -0.8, 27.4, 26.7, 27.1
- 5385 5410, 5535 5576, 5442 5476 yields 0.2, 27.7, 27.2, 27.5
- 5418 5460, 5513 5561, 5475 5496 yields -0.1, 27.5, 27.3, 27.4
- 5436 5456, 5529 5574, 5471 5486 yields 0.1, 27.8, 27.1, 27.6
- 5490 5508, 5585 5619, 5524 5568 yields 0.3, 27.8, 26.7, 27.3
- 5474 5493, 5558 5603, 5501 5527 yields -0.2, 27.4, 26.8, 27.2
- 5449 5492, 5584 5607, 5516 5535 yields -0.1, 27.4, 26.6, 27.1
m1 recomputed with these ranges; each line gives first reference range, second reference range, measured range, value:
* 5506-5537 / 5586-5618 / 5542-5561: -0.24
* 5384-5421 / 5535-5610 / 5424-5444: 0.03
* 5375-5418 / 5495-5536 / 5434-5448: 0.00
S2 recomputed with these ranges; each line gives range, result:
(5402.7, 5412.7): 27.1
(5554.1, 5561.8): 26.8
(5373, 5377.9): 28.3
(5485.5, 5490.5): 27.3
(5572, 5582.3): 26.8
